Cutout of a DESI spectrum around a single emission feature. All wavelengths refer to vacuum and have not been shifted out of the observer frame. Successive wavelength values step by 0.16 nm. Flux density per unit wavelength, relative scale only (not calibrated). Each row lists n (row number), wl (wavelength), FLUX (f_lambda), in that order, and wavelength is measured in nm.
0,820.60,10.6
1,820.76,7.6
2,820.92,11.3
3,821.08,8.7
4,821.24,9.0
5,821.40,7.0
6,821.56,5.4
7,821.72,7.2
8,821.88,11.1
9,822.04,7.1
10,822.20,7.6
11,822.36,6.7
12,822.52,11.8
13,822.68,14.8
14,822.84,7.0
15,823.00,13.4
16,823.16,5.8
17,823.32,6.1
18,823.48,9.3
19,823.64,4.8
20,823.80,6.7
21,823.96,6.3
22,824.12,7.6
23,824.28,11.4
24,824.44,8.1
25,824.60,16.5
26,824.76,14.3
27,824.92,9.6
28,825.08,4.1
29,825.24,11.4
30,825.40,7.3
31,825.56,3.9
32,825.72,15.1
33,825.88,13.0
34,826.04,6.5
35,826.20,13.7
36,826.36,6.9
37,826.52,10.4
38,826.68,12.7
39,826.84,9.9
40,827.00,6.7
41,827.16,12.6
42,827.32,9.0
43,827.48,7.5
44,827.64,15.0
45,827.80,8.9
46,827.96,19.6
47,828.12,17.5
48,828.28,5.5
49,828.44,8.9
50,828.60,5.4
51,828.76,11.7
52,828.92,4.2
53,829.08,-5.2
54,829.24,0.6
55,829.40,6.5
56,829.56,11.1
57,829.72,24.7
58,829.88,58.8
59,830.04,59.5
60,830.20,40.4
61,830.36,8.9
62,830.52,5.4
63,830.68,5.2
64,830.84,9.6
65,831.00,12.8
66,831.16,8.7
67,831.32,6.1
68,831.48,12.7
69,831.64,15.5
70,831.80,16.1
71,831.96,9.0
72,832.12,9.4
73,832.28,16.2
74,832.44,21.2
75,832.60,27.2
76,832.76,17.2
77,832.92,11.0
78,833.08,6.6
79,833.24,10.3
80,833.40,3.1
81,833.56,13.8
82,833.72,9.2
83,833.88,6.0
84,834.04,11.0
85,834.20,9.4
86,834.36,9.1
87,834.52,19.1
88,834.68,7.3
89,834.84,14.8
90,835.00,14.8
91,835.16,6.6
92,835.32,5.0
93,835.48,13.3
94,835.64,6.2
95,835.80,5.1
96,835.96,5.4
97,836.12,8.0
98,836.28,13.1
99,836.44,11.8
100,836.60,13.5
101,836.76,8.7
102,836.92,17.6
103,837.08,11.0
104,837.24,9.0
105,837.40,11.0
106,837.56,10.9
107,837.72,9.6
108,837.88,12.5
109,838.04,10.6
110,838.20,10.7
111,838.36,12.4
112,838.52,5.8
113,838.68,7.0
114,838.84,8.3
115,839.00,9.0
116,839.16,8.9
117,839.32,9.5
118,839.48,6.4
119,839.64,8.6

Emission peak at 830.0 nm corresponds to H-alpha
